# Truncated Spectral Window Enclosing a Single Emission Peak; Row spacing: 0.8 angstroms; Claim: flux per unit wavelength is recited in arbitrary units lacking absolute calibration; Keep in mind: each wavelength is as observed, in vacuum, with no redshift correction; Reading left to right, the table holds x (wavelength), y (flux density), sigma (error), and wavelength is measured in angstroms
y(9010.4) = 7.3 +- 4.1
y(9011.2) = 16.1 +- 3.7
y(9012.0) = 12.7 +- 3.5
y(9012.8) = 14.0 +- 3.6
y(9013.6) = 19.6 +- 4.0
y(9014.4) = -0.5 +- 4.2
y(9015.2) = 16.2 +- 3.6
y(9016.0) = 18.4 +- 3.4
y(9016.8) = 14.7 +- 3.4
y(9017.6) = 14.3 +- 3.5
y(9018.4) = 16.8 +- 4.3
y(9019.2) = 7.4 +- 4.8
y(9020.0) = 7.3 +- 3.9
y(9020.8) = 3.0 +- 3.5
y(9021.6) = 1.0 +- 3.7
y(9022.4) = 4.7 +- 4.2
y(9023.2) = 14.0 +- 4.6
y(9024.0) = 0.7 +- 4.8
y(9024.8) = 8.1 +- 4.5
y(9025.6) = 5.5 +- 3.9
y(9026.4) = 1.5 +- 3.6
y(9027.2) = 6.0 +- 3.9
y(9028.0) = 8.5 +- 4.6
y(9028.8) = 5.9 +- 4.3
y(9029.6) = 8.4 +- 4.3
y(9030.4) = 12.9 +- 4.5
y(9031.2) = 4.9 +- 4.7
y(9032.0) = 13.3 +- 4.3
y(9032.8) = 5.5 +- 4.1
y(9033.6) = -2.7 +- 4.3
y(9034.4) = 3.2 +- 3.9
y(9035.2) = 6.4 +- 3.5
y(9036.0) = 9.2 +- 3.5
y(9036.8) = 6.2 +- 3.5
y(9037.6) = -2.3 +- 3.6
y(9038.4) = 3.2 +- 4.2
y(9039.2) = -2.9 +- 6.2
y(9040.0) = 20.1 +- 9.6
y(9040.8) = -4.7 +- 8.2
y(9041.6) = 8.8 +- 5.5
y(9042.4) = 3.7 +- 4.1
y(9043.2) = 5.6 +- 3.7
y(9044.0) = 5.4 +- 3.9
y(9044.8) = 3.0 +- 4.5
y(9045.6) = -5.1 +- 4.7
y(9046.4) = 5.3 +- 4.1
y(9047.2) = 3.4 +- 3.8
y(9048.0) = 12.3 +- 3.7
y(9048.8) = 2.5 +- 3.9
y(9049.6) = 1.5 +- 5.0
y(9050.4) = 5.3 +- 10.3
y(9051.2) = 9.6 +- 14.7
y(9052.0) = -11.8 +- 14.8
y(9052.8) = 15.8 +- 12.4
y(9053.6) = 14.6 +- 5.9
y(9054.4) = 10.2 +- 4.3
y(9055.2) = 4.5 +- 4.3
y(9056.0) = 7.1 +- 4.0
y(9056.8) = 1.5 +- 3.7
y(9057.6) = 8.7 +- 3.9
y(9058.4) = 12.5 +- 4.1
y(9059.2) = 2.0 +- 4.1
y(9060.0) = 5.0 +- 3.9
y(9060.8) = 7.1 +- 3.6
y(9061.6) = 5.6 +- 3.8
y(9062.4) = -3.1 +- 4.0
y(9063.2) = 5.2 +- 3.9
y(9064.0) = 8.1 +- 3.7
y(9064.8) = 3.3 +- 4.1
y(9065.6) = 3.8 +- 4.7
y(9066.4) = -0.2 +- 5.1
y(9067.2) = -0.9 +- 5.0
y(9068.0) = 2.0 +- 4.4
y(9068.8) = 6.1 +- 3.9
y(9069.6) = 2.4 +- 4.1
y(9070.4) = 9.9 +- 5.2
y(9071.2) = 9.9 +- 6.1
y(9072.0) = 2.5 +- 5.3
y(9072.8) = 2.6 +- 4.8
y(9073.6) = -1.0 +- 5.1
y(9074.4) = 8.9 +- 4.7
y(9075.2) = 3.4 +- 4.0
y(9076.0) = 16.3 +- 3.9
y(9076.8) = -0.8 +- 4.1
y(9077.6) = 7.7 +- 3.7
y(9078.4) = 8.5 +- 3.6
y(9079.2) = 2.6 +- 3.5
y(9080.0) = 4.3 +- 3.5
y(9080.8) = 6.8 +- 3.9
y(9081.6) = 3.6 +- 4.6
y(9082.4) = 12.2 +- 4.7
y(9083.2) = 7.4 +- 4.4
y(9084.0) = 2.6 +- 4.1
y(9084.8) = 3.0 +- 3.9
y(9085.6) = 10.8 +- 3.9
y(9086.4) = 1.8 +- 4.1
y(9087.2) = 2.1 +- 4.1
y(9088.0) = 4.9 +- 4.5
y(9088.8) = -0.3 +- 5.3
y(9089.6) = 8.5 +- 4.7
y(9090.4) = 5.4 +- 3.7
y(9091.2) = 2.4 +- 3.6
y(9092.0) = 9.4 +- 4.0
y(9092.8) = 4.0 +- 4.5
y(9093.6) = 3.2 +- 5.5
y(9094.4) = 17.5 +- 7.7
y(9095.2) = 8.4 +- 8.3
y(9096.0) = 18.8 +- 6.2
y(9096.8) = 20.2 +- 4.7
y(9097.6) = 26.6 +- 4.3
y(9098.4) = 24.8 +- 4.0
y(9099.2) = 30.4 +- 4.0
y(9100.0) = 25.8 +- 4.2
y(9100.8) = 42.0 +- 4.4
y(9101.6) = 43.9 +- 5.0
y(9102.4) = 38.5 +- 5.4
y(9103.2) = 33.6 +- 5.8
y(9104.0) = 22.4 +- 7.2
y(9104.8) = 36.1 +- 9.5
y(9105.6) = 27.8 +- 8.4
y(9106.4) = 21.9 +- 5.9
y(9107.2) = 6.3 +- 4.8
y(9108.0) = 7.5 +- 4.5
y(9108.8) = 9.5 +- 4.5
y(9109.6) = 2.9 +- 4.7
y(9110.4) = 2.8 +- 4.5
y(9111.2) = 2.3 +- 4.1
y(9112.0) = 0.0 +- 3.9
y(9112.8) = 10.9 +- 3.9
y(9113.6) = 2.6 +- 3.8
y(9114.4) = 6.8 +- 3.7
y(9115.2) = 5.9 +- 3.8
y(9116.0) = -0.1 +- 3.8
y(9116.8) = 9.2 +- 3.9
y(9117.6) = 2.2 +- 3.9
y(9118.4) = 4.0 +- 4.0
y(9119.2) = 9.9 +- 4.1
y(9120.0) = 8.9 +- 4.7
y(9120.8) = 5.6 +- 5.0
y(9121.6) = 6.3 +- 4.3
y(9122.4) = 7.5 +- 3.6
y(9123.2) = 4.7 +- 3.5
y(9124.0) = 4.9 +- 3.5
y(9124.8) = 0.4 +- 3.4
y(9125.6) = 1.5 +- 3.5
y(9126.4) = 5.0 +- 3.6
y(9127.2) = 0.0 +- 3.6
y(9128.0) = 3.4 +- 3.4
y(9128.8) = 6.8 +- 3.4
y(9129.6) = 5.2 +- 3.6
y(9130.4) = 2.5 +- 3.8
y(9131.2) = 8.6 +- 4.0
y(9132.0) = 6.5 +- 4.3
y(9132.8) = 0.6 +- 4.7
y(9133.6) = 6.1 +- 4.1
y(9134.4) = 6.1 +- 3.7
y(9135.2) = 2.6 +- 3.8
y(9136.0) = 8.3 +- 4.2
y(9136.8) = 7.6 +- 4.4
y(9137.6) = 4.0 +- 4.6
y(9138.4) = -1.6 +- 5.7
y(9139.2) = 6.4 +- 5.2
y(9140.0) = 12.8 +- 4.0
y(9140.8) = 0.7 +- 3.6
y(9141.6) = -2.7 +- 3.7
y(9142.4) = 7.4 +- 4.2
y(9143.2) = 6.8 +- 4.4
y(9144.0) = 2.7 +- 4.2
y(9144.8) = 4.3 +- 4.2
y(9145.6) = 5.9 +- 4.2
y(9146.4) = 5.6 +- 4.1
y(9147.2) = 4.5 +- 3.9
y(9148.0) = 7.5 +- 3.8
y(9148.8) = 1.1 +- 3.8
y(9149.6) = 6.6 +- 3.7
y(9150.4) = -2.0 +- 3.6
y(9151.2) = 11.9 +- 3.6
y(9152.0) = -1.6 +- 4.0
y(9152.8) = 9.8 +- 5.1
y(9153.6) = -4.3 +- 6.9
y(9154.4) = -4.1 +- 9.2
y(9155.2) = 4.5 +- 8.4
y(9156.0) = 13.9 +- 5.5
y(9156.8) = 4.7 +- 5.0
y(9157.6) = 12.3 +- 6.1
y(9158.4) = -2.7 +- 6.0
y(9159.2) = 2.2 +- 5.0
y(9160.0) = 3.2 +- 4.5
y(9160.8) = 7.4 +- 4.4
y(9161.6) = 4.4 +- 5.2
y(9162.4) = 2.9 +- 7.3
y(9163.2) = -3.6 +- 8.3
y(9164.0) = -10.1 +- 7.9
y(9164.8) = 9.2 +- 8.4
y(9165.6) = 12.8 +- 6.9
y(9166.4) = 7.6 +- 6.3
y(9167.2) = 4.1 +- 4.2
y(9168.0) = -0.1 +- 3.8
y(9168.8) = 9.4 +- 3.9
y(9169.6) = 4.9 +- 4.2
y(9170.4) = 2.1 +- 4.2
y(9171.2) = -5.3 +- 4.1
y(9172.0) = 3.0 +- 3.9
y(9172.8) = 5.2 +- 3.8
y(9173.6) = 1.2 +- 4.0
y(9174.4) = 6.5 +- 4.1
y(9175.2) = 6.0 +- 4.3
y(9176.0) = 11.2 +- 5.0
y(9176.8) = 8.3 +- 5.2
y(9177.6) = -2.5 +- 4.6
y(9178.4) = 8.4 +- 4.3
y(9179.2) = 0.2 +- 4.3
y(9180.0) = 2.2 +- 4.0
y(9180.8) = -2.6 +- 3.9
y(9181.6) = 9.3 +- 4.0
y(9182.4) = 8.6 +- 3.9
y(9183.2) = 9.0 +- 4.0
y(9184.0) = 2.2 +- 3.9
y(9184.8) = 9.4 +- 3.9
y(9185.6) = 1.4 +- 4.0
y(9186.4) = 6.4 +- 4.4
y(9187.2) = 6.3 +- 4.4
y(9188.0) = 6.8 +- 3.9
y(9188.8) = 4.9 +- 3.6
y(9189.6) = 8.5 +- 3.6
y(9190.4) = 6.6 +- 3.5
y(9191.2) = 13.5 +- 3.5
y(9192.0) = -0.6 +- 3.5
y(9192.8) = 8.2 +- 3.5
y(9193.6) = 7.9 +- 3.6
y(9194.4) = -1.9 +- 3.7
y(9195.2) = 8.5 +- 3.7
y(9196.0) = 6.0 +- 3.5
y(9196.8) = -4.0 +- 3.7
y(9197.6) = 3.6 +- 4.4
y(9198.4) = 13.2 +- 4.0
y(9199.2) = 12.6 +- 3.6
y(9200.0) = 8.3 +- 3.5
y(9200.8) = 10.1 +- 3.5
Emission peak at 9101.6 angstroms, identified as [O III] 5007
